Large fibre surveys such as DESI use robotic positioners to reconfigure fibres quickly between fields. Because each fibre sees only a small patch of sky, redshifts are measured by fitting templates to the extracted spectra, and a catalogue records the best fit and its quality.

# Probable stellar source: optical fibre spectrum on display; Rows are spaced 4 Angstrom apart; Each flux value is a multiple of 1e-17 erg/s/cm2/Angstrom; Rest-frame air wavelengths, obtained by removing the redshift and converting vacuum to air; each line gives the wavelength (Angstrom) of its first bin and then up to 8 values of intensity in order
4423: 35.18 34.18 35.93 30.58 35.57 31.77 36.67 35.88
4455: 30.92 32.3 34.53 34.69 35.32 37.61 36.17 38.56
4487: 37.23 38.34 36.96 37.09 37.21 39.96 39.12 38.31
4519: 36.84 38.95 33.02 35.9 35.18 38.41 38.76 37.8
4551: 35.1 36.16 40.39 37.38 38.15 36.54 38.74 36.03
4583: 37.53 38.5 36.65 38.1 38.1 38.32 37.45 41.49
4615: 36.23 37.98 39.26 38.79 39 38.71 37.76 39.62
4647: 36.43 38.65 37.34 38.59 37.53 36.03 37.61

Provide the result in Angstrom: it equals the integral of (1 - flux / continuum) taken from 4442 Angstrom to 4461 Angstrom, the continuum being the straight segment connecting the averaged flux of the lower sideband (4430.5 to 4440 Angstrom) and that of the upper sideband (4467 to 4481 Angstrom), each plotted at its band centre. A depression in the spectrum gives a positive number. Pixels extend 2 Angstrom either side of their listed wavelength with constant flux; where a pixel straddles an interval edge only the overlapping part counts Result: 0.6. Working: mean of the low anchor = 33.6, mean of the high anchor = 36.1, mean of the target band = 33.6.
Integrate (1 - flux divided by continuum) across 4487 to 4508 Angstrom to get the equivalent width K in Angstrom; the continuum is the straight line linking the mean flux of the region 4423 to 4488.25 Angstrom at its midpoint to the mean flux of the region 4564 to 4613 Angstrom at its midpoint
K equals -1.13 Angstrom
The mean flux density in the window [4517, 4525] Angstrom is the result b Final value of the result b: 37.9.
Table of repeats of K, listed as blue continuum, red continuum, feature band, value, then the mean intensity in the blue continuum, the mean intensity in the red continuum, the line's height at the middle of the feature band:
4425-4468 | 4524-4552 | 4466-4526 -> -3.7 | 33.9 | 36.4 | 35.3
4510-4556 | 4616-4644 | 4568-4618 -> 0.2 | 36.9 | 38.6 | 38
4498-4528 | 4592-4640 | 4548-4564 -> 0.3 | 37.7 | 38.4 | 38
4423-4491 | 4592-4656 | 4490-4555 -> -1.8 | 35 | 38.3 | 36.3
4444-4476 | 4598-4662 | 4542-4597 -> -0.8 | 34.6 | 38.3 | 37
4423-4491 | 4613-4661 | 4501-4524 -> -1.5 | 35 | 38.2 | 36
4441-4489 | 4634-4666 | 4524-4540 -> 0.2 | 35.1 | 38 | 36.2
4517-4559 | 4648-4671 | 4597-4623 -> -0.8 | 36.8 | 37.6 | 37.3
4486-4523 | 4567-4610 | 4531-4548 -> 0.2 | 38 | 37.7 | 37.9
